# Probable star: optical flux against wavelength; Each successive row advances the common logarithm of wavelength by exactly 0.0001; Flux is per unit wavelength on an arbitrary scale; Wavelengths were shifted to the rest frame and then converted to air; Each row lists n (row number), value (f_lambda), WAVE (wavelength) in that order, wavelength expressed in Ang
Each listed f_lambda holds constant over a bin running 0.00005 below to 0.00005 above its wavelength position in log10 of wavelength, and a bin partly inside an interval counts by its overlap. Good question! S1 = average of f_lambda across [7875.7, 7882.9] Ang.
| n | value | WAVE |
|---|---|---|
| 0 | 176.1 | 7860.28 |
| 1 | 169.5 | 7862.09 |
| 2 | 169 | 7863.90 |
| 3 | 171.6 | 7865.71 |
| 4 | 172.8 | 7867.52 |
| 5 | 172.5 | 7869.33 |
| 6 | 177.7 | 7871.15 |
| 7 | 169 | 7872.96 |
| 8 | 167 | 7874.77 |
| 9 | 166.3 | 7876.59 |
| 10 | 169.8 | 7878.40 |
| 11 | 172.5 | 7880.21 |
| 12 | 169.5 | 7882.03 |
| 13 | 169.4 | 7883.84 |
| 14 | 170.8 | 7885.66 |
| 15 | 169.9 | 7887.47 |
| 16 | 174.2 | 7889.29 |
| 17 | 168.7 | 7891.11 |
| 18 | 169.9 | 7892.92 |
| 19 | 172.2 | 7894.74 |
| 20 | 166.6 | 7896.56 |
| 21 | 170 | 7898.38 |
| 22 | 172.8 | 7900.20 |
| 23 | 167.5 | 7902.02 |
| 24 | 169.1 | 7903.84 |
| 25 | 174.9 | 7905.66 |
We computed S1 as 170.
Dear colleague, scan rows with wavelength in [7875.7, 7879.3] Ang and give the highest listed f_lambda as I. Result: 169.8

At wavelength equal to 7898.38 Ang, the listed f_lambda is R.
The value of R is 170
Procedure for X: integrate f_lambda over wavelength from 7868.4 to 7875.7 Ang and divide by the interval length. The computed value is 171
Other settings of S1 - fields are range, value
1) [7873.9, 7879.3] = 168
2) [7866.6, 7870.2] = 173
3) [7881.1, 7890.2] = 171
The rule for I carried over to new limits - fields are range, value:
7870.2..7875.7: 177.7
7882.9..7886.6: 170.8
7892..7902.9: 172.8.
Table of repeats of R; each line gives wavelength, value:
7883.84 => 169.4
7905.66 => 174.9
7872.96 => 169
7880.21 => 172.5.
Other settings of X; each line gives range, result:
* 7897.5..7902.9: 170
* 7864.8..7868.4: 172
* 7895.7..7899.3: 168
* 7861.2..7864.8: 169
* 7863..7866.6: 170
